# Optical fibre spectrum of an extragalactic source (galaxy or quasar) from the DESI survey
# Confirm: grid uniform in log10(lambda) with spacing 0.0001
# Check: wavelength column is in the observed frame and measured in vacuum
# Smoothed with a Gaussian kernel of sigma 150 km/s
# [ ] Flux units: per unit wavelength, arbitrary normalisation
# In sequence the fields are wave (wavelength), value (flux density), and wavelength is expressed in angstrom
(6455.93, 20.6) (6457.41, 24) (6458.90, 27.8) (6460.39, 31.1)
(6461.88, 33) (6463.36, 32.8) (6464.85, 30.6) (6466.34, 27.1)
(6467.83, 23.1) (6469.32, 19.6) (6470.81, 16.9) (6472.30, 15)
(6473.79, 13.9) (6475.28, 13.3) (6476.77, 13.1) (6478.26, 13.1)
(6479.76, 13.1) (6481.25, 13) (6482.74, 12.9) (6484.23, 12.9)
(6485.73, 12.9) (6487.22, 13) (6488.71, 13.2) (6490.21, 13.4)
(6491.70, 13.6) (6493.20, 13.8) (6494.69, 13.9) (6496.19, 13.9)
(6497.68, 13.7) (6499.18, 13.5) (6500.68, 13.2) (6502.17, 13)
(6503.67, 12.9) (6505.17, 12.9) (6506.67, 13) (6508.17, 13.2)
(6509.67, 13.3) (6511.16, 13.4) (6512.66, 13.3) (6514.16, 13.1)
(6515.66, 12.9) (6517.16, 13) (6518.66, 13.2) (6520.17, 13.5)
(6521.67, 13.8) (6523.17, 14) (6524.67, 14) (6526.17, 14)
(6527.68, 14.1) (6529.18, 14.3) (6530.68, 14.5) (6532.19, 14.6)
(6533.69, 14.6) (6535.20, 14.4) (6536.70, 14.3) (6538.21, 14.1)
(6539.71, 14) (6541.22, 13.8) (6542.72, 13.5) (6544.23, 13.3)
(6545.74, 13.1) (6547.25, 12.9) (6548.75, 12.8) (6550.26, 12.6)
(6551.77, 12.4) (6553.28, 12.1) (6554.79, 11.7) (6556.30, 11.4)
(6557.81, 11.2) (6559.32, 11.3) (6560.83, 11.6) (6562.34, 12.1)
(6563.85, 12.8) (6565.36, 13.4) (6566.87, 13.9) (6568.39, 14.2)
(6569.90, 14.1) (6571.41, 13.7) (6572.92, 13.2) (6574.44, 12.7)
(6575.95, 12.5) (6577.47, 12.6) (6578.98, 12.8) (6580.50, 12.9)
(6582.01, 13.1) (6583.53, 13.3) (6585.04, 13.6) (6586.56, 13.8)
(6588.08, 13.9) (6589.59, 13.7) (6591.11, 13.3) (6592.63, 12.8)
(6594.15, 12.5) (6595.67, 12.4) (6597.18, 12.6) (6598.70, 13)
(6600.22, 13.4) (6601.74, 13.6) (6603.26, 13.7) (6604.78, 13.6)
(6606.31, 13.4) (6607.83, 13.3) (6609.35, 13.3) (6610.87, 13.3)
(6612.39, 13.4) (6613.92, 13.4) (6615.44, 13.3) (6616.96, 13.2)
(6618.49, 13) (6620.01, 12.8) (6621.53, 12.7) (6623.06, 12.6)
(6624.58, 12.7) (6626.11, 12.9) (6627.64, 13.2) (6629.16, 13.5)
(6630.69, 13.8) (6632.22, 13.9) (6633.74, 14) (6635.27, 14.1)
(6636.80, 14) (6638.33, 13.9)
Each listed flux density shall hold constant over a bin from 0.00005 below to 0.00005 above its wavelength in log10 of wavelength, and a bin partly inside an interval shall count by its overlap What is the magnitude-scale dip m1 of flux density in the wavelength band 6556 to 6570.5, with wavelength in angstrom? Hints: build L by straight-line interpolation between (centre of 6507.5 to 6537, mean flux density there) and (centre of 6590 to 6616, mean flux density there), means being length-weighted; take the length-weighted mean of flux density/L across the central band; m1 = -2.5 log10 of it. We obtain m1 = 0.071 mag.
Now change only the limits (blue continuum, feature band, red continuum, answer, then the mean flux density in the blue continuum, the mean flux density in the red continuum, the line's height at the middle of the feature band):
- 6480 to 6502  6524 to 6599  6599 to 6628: 0.01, 13.3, 13.2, 13.3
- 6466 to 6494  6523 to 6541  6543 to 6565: -0.09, 14.9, 12.3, 13.1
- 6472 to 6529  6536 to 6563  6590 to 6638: 0.06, 13.4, 13.3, 13.3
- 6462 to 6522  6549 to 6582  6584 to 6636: 0.11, 15.3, 13.3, 14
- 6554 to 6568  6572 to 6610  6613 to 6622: -0.04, 12.2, 13.1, 12.7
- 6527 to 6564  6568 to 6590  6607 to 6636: -0.01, 13.1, 13.3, 13.2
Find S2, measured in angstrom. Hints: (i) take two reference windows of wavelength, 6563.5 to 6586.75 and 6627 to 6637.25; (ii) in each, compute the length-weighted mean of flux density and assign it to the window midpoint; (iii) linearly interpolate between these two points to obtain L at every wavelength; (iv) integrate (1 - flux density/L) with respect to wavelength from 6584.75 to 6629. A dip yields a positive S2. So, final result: 1.2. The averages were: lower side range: 13.3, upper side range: 13.8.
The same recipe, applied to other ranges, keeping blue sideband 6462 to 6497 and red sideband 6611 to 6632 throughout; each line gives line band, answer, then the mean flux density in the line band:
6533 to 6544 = 0.9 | 14.1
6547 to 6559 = 2.3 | 12.1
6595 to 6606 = 0.4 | 13.2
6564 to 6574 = 0.6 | 13.7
